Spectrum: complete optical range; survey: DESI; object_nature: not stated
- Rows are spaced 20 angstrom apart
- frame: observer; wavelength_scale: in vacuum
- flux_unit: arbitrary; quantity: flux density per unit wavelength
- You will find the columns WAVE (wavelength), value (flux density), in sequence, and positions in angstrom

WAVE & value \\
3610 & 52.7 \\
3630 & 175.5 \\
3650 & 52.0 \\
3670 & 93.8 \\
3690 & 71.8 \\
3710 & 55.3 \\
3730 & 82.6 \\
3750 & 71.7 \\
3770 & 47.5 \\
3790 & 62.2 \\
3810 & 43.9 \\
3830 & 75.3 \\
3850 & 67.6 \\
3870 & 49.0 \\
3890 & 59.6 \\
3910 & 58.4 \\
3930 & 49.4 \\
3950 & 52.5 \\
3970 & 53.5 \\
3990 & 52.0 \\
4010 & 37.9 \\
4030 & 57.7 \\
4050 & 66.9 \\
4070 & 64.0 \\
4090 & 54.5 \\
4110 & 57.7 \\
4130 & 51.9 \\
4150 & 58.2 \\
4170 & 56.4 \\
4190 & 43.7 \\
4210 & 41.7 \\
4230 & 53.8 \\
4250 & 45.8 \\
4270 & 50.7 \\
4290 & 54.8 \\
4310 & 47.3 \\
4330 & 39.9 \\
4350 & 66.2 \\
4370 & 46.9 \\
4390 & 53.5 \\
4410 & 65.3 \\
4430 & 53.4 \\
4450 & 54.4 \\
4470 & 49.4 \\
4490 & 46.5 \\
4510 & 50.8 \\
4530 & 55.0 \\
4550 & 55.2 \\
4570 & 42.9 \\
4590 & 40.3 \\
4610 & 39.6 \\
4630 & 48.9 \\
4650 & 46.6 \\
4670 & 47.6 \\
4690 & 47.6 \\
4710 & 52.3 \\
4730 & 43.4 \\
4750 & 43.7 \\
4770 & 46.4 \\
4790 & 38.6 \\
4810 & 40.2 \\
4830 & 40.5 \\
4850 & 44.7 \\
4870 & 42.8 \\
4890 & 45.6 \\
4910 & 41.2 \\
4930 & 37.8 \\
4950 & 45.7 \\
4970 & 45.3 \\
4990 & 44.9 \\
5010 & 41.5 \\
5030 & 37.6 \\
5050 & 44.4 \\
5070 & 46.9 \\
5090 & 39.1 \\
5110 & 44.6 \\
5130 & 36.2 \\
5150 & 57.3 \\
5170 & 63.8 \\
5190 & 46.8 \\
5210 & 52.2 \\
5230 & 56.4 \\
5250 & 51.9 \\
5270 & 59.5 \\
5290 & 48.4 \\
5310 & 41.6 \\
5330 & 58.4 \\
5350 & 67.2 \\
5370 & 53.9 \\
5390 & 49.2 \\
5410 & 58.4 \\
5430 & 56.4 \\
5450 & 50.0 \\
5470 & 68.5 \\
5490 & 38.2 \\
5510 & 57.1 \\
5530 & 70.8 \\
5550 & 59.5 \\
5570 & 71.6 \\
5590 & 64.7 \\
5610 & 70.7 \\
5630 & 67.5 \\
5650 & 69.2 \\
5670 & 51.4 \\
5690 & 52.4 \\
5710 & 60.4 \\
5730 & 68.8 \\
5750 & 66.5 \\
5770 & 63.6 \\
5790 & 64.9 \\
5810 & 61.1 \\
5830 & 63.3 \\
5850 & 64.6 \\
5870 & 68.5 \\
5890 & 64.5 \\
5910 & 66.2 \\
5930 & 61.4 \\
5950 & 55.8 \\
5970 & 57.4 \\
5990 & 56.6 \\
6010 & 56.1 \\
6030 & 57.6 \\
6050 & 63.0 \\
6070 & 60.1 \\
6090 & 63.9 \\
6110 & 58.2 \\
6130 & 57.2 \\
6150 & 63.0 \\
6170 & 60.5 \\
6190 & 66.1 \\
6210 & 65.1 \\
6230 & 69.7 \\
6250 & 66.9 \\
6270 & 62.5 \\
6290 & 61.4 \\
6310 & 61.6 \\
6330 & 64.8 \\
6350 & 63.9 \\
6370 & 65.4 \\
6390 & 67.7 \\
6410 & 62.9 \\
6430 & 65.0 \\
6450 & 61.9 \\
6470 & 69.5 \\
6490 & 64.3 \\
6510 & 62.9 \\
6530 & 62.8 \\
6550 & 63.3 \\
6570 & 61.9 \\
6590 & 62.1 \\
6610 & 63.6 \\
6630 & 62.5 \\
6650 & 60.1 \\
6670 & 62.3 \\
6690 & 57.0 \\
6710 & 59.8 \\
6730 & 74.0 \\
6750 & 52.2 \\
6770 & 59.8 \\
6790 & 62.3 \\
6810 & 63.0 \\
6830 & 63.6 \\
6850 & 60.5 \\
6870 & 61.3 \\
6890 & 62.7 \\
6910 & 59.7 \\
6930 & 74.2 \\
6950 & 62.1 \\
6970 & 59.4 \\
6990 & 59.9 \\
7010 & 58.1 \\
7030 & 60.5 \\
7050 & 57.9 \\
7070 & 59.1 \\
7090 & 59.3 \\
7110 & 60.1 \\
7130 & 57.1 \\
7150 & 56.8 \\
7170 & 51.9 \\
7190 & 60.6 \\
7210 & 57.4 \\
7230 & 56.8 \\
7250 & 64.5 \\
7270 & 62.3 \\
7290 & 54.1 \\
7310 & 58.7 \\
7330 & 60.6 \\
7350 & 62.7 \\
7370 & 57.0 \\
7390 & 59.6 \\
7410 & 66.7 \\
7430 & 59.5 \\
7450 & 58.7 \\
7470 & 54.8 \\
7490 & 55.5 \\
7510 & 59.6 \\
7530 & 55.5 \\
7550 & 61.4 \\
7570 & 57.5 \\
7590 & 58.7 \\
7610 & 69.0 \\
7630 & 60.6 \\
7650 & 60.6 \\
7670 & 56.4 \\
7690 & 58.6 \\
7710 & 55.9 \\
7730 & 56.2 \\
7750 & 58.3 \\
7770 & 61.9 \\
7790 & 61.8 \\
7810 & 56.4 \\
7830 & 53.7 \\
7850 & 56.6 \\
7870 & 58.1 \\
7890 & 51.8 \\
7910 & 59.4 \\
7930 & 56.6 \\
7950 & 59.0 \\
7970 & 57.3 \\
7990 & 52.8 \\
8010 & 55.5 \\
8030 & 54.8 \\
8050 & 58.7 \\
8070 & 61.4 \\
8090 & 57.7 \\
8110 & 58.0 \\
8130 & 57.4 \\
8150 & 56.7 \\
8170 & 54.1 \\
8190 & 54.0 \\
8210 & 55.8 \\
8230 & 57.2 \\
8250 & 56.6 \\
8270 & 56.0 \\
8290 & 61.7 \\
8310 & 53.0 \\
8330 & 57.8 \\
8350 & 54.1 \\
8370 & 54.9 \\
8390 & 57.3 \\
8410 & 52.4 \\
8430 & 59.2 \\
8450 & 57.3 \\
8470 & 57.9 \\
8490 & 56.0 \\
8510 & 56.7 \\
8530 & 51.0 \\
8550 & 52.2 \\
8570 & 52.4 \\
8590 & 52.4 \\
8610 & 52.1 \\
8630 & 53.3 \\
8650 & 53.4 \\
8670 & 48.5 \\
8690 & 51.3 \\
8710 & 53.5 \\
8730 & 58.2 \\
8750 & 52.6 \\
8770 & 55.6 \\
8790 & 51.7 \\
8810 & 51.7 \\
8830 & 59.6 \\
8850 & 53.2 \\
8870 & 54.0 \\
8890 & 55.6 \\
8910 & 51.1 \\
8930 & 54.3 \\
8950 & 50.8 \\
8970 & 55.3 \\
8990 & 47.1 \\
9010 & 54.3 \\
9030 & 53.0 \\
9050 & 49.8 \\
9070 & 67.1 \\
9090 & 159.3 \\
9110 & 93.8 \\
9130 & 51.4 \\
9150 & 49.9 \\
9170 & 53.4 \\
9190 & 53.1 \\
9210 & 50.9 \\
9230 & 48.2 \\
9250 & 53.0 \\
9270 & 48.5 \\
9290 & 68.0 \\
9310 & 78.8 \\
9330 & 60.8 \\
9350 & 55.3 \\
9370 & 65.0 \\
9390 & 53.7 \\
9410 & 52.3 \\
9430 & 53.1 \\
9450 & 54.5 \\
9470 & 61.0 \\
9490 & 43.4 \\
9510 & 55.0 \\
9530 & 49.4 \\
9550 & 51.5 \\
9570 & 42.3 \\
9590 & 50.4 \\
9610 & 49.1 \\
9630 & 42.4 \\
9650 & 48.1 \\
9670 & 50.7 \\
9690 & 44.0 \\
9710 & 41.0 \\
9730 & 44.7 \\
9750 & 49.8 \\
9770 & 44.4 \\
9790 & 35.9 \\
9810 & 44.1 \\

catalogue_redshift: 0.384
